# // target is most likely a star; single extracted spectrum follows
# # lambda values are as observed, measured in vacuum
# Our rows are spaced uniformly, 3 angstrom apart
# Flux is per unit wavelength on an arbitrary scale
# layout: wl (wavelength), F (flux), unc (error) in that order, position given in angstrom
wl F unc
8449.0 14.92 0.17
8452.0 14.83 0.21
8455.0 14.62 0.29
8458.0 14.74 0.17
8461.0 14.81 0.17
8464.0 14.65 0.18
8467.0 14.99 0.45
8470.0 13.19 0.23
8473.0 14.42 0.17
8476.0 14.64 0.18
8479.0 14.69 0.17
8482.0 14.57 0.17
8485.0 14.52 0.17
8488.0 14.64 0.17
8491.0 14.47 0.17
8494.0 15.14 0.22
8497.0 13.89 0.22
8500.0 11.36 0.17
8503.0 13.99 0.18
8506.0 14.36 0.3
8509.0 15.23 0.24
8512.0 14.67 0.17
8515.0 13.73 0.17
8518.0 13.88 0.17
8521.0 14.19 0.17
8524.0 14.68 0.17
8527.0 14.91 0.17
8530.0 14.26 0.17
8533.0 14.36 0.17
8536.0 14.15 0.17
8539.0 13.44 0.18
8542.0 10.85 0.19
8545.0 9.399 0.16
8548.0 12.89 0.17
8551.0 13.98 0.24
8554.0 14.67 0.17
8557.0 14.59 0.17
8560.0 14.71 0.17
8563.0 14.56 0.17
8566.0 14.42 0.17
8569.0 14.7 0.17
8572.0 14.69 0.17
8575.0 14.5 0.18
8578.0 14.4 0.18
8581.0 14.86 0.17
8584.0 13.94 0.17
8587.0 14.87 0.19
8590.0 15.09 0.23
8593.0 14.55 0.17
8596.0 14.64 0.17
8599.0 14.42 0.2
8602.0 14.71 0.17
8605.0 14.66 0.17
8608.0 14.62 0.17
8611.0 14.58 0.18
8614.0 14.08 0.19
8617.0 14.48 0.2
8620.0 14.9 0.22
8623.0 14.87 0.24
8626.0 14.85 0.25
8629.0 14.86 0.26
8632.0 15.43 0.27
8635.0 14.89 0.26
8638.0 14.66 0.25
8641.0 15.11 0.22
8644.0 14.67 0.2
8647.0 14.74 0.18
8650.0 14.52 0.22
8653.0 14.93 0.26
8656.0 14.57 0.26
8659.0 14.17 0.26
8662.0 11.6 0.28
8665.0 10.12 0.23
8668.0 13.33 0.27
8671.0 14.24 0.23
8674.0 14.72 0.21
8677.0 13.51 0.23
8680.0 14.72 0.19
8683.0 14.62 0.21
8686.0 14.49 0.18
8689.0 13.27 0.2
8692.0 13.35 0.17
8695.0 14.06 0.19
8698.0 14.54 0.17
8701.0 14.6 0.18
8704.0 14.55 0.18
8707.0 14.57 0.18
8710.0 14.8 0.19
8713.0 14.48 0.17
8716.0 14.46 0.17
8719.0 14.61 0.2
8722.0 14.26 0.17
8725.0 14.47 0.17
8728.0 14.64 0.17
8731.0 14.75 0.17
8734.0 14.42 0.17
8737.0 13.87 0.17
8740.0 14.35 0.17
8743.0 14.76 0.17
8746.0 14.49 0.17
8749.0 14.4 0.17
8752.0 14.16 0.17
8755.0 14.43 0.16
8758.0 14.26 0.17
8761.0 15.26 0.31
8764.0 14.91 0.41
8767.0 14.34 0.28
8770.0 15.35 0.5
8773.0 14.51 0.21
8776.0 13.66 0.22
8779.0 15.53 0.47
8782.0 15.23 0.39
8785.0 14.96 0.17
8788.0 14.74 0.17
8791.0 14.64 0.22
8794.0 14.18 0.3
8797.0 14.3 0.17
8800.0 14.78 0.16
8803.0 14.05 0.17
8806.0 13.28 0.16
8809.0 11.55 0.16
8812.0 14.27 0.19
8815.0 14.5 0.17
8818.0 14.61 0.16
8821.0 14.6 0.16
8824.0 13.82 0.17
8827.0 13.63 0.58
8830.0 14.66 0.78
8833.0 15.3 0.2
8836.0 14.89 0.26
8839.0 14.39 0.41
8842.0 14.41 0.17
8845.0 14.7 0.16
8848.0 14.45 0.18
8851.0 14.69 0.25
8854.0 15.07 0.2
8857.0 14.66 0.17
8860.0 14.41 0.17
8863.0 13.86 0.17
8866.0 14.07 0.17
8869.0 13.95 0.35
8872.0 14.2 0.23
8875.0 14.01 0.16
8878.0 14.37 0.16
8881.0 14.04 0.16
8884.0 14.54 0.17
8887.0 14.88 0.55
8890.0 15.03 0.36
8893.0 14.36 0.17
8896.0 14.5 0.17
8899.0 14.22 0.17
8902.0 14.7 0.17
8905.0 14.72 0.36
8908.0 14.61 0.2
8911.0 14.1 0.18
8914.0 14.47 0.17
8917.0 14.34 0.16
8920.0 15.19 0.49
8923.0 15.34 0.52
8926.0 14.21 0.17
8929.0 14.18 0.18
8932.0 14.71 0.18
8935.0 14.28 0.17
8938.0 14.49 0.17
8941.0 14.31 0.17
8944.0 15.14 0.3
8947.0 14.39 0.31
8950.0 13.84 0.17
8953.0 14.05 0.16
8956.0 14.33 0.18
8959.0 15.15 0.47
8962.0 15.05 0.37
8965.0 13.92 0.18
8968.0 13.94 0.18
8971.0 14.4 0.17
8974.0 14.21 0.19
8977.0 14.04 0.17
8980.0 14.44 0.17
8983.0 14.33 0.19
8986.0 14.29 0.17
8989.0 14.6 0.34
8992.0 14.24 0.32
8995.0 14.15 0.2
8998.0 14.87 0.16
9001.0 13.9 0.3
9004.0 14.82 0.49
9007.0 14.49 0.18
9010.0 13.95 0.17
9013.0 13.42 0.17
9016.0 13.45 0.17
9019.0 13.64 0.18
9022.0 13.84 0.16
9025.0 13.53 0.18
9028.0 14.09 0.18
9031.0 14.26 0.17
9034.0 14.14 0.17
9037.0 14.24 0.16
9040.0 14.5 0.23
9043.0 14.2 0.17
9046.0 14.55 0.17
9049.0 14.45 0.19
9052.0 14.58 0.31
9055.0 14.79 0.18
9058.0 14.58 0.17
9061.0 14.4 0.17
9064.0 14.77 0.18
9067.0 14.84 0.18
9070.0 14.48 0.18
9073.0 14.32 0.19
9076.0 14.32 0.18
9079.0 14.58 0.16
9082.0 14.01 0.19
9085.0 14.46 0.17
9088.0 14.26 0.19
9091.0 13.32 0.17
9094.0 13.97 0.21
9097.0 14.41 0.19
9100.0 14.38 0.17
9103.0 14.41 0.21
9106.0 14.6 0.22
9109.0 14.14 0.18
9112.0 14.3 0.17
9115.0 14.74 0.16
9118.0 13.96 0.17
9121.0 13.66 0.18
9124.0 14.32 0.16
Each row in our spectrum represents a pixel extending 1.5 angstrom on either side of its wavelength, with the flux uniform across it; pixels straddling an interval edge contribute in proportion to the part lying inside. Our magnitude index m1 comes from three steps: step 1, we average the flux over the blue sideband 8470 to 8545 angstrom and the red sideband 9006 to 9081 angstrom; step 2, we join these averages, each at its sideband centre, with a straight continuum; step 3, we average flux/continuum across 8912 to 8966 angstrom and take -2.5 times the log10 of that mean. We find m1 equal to -0.02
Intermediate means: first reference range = 14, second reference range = 14.3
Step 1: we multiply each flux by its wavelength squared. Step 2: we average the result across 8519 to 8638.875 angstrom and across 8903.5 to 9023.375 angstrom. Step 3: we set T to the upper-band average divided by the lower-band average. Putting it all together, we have 1.1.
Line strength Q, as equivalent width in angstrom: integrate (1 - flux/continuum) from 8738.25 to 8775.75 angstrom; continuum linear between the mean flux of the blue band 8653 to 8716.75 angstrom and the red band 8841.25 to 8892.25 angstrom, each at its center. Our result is -1.11 angstrom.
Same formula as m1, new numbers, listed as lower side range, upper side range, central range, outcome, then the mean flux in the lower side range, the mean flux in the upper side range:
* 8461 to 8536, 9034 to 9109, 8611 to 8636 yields -0.03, 14.3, 14.4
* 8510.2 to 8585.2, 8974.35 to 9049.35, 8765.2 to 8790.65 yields -0.05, 14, 14.2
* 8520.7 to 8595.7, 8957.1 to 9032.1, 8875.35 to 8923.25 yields -0.03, 14.1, 14.2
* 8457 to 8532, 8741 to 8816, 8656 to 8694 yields 0.06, 14.3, 14.4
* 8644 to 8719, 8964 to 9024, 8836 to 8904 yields -0.03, 14.1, 14.1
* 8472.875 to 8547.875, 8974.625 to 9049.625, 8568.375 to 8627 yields -0.05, 13.9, 14.2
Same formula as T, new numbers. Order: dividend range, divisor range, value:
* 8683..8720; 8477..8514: 1.05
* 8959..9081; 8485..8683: 1.11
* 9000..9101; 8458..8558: 1.15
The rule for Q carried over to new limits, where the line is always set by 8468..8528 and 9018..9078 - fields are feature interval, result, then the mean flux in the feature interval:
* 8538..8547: 1.9 angstrom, 11.2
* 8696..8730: -0.6 angstrom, 14.5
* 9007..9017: 0.4 angstrom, 13.7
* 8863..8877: 0.3 angstrom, 14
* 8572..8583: -0.2 angstrom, 14.6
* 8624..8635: -0.6 angstrom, 15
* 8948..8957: 0.2 angstrom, 14.1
